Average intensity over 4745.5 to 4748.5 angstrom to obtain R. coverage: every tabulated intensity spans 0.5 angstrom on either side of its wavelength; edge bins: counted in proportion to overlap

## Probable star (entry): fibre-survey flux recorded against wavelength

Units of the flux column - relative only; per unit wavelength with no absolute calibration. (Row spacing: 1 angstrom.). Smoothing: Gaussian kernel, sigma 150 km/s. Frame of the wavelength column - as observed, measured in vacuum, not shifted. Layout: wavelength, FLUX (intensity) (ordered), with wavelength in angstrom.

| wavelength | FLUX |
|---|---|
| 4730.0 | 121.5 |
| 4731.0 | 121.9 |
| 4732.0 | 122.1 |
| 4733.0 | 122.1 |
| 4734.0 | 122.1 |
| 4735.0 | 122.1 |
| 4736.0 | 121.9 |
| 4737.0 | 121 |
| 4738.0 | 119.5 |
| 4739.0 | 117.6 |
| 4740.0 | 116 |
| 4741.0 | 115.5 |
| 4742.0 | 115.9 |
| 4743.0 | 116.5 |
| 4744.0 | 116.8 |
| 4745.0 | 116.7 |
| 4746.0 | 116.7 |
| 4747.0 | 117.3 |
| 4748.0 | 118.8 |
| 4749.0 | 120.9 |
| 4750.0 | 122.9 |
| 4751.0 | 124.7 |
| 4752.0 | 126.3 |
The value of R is 118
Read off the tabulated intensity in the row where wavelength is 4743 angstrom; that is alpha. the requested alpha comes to 116.5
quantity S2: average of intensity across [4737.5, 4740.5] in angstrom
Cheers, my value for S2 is 118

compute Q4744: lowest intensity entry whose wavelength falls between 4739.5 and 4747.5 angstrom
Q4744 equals 115.5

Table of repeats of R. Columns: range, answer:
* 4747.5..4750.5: 121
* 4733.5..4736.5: 122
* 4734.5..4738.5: 121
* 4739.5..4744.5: 116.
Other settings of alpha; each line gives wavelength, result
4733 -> 122.1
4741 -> 115.5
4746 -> 116.7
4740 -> 116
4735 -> 122.1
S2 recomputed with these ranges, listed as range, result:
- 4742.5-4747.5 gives 117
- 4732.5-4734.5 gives 122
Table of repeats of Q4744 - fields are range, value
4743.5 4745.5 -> 116.7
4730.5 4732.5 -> 121.9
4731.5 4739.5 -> 117.6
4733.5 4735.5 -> 122.1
